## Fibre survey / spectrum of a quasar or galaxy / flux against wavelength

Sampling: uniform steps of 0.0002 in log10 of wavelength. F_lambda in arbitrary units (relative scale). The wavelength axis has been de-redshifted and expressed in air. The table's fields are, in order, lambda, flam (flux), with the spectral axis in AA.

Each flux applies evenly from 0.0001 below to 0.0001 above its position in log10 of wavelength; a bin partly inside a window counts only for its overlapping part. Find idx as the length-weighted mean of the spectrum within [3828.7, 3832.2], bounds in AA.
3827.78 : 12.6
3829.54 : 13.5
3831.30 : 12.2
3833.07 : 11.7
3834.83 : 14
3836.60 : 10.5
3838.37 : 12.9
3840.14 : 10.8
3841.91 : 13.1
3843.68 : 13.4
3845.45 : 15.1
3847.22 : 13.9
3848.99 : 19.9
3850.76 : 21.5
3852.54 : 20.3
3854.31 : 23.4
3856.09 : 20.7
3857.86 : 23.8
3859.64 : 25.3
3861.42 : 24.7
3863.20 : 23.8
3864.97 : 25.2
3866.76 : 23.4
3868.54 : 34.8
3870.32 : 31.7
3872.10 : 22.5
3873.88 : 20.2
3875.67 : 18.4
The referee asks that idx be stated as 12.8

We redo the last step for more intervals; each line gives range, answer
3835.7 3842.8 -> 11.8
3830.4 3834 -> 12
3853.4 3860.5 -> 23.3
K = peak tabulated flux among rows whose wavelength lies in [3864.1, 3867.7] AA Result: 25.2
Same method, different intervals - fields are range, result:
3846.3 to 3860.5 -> 25.3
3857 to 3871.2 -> 34.8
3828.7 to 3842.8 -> 14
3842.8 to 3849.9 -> 19.9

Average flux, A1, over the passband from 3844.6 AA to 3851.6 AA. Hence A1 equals 17.6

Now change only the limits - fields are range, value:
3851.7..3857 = 21.5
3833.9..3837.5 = 12.2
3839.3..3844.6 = 12.5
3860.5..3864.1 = 24.3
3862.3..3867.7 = 24.2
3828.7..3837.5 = 12.4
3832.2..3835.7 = 12.9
